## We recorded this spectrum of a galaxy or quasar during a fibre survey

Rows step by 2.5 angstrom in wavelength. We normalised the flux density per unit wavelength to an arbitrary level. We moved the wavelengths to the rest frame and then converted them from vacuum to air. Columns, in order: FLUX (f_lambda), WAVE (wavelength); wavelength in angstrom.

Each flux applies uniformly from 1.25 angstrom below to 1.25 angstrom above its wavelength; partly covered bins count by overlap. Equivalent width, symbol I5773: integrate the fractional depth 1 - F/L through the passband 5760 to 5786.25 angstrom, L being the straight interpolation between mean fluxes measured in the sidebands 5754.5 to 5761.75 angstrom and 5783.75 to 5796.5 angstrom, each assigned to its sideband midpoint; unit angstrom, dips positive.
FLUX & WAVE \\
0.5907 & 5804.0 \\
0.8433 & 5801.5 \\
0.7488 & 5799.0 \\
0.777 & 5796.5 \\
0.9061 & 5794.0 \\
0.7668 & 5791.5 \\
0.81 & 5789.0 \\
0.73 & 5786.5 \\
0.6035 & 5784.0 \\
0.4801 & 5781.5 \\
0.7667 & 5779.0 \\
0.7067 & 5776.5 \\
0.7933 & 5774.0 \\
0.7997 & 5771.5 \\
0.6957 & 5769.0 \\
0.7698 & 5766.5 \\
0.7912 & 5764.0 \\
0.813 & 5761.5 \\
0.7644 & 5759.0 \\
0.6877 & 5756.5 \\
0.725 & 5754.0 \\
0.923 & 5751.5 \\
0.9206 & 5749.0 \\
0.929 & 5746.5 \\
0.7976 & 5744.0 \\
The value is 1.2 angstrom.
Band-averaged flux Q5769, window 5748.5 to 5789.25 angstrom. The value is 0.747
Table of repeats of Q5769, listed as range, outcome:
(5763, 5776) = 0.766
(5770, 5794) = 0.727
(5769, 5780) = 0.759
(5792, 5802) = 0.813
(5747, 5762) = 0.811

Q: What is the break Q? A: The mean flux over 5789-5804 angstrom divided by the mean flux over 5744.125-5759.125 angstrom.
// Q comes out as 1.0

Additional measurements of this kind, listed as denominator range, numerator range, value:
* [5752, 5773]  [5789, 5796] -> 1.08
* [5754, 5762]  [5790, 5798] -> 1.09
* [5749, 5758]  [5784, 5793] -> 0.94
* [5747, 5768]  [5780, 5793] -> 0.85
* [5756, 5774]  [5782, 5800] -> 0.98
